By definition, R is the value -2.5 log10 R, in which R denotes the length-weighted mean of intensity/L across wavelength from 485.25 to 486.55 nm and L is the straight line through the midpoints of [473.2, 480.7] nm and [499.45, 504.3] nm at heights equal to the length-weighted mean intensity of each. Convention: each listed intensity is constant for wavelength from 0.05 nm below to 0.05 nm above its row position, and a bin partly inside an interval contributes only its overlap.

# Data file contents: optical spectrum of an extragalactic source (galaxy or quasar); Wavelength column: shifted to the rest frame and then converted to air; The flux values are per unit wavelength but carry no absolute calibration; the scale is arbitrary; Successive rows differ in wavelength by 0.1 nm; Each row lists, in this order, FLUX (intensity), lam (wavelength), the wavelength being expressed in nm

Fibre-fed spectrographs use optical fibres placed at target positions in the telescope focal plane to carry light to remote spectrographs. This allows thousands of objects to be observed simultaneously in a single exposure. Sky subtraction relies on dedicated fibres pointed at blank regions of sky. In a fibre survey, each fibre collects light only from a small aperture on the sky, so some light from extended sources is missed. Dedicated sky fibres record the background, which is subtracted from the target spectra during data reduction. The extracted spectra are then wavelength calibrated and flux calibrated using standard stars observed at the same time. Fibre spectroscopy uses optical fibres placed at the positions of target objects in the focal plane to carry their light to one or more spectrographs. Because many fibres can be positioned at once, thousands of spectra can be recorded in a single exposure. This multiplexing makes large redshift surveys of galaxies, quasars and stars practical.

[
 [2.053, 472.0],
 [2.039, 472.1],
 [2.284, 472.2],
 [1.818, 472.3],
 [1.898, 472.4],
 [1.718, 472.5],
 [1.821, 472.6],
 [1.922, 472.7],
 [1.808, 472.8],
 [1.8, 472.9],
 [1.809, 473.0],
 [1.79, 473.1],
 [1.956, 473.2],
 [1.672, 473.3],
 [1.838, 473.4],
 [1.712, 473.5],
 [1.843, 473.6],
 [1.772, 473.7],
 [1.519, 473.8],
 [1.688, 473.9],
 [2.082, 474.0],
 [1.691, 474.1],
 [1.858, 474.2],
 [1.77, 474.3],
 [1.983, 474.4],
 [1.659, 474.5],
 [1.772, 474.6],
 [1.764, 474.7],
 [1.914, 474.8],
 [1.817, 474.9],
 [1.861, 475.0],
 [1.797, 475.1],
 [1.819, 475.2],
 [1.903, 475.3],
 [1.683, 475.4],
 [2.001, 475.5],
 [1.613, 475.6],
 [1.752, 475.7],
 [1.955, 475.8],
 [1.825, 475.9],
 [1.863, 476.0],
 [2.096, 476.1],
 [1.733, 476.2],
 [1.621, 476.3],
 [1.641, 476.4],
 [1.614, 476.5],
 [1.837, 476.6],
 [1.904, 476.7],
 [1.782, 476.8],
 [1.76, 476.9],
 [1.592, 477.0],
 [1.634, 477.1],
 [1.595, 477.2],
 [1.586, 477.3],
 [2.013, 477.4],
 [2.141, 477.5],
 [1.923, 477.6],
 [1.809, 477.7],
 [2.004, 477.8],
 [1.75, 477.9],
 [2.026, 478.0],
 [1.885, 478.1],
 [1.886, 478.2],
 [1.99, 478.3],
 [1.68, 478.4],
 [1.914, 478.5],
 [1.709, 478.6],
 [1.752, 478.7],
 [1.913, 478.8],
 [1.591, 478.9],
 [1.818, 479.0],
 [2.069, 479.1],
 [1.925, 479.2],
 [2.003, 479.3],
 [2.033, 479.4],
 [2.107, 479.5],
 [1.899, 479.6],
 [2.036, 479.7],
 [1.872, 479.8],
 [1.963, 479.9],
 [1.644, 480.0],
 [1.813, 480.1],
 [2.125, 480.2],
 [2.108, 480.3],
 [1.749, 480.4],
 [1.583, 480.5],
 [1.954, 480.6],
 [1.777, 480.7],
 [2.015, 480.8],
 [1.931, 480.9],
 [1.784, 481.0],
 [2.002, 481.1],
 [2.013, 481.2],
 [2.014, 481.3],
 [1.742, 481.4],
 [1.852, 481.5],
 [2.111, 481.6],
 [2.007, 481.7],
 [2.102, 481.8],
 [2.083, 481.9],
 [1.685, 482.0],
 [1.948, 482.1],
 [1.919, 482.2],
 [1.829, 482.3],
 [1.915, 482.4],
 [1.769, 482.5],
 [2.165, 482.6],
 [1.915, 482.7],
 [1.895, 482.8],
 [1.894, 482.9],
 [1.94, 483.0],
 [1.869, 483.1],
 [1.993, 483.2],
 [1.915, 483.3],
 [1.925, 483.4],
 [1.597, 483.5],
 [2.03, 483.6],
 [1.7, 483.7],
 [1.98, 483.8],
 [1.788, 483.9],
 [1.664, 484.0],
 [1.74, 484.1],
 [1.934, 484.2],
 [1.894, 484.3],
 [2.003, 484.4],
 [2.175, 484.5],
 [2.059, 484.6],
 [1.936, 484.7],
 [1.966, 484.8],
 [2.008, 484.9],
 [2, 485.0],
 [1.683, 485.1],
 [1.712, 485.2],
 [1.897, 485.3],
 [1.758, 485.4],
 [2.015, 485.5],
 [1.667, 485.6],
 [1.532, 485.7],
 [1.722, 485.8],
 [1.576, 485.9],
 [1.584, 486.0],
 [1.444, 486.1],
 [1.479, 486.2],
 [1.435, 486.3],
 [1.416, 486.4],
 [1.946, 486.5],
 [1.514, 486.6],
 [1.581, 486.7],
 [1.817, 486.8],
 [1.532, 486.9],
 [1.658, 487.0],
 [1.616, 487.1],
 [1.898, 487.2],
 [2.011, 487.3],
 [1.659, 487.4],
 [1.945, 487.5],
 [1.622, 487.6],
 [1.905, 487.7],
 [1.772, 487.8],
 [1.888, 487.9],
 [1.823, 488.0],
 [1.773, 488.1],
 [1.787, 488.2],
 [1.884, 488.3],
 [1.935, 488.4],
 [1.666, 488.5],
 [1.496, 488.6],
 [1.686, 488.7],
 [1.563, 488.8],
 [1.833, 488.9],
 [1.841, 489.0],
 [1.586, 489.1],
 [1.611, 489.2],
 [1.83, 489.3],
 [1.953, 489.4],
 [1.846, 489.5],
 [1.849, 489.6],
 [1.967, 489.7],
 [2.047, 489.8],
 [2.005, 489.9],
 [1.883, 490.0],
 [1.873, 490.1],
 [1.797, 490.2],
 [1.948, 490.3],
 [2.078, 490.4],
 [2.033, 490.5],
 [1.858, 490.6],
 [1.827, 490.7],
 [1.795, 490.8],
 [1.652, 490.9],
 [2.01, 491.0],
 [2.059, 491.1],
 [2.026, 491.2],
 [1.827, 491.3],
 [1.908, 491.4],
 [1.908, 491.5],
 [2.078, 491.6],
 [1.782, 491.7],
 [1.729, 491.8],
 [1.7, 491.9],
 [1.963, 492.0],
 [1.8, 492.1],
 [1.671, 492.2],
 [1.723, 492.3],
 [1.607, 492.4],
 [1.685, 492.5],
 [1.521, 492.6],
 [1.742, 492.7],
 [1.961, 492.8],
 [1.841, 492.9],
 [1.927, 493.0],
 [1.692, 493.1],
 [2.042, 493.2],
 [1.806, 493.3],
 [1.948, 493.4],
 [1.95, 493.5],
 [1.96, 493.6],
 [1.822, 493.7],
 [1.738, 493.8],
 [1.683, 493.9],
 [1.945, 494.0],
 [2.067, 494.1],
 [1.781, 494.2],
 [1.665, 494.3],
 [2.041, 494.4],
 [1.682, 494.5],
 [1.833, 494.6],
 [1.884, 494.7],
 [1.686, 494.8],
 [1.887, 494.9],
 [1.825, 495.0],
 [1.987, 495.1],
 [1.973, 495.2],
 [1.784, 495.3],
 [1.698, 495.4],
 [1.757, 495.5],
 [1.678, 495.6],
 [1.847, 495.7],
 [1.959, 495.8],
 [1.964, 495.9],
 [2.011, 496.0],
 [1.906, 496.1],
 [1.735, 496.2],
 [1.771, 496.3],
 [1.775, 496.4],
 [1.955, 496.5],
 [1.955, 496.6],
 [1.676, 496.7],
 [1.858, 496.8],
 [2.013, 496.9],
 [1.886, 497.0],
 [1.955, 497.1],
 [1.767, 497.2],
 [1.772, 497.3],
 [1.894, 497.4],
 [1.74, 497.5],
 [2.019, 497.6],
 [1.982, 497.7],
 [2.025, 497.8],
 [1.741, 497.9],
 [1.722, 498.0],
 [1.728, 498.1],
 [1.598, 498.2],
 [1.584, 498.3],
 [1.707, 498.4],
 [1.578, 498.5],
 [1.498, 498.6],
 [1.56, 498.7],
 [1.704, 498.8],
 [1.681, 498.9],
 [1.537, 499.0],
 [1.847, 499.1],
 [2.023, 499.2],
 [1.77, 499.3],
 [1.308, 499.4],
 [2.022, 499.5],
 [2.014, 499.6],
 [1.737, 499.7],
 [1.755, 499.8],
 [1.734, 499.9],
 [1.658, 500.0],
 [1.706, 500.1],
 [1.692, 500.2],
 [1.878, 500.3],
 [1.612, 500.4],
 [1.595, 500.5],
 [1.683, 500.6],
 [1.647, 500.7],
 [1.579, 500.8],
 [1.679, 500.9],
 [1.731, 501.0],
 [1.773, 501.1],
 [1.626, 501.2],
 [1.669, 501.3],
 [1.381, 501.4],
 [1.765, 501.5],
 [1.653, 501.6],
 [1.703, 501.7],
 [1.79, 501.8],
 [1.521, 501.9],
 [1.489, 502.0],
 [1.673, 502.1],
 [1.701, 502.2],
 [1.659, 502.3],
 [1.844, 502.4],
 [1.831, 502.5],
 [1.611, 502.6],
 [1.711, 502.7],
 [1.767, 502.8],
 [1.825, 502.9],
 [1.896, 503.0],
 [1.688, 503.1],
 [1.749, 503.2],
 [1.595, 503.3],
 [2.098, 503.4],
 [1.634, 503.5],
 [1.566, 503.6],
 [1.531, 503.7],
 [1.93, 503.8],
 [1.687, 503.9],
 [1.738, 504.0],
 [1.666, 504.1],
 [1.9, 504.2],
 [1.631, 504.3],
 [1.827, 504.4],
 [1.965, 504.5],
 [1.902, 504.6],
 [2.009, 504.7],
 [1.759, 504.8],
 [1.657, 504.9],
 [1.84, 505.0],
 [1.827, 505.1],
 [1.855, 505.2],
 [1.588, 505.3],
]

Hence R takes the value 0.09 mag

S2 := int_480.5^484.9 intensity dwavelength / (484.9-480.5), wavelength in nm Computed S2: 1.91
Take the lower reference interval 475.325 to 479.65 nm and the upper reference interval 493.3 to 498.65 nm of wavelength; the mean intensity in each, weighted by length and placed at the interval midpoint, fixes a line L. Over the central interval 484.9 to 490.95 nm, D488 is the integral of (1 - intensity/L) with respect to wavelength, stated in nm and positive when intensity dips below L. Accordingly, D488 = 0.21 nm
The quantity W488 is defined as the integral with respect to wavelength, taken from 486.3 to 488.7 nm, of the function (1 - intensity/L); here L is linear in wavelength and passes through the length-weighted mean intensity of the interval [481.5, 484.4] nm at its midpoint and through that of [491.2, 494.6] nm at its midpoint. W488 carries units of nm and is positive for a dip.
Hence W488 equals 0.17 nm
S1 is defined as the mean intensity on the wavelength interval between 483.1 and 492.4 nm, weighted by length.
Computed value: 1.81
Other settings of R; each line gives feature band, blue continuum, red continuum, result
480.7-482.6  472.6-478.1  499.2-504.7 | -0.084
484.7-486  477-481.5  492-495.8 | 0.036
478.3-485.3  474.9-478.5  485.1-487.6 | -0.093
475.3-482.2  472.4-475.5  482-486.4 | -0.029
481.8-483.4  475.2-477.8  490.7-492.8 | -0.068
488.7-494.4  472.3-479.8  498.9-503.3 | -0.054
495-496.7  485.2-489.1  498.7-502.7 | -0.092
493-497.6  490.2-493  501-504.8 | -0.028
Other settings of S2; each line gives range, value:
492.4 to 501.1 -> 1.79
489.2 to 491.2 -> 1.91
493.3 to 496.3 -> 1.85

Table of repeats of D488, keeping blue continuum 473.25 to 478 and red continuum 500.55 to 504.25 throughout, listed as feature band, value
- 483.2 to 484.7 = -0.10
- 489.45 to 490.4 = -0.09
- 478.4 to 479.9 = -0.09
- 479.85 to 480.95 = -0.06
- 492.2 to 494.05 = -0.08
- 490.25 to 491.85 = -0.15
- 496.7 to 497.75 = -0.10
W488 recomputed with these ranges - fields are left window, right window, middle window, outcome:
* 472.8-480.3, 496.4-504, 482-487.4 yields -0.020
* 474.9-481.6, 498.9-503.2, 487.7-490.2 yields -0.033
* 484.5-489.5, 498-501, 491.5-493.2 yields -0.060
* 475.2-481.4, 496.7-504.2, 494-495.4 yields -0.070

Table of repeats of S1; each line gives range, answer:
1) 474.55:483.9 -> 1.87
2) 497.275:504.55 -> 1.72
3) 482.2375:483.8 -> 1.89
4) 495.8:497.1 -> 1.88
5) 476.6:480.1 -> 1.86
